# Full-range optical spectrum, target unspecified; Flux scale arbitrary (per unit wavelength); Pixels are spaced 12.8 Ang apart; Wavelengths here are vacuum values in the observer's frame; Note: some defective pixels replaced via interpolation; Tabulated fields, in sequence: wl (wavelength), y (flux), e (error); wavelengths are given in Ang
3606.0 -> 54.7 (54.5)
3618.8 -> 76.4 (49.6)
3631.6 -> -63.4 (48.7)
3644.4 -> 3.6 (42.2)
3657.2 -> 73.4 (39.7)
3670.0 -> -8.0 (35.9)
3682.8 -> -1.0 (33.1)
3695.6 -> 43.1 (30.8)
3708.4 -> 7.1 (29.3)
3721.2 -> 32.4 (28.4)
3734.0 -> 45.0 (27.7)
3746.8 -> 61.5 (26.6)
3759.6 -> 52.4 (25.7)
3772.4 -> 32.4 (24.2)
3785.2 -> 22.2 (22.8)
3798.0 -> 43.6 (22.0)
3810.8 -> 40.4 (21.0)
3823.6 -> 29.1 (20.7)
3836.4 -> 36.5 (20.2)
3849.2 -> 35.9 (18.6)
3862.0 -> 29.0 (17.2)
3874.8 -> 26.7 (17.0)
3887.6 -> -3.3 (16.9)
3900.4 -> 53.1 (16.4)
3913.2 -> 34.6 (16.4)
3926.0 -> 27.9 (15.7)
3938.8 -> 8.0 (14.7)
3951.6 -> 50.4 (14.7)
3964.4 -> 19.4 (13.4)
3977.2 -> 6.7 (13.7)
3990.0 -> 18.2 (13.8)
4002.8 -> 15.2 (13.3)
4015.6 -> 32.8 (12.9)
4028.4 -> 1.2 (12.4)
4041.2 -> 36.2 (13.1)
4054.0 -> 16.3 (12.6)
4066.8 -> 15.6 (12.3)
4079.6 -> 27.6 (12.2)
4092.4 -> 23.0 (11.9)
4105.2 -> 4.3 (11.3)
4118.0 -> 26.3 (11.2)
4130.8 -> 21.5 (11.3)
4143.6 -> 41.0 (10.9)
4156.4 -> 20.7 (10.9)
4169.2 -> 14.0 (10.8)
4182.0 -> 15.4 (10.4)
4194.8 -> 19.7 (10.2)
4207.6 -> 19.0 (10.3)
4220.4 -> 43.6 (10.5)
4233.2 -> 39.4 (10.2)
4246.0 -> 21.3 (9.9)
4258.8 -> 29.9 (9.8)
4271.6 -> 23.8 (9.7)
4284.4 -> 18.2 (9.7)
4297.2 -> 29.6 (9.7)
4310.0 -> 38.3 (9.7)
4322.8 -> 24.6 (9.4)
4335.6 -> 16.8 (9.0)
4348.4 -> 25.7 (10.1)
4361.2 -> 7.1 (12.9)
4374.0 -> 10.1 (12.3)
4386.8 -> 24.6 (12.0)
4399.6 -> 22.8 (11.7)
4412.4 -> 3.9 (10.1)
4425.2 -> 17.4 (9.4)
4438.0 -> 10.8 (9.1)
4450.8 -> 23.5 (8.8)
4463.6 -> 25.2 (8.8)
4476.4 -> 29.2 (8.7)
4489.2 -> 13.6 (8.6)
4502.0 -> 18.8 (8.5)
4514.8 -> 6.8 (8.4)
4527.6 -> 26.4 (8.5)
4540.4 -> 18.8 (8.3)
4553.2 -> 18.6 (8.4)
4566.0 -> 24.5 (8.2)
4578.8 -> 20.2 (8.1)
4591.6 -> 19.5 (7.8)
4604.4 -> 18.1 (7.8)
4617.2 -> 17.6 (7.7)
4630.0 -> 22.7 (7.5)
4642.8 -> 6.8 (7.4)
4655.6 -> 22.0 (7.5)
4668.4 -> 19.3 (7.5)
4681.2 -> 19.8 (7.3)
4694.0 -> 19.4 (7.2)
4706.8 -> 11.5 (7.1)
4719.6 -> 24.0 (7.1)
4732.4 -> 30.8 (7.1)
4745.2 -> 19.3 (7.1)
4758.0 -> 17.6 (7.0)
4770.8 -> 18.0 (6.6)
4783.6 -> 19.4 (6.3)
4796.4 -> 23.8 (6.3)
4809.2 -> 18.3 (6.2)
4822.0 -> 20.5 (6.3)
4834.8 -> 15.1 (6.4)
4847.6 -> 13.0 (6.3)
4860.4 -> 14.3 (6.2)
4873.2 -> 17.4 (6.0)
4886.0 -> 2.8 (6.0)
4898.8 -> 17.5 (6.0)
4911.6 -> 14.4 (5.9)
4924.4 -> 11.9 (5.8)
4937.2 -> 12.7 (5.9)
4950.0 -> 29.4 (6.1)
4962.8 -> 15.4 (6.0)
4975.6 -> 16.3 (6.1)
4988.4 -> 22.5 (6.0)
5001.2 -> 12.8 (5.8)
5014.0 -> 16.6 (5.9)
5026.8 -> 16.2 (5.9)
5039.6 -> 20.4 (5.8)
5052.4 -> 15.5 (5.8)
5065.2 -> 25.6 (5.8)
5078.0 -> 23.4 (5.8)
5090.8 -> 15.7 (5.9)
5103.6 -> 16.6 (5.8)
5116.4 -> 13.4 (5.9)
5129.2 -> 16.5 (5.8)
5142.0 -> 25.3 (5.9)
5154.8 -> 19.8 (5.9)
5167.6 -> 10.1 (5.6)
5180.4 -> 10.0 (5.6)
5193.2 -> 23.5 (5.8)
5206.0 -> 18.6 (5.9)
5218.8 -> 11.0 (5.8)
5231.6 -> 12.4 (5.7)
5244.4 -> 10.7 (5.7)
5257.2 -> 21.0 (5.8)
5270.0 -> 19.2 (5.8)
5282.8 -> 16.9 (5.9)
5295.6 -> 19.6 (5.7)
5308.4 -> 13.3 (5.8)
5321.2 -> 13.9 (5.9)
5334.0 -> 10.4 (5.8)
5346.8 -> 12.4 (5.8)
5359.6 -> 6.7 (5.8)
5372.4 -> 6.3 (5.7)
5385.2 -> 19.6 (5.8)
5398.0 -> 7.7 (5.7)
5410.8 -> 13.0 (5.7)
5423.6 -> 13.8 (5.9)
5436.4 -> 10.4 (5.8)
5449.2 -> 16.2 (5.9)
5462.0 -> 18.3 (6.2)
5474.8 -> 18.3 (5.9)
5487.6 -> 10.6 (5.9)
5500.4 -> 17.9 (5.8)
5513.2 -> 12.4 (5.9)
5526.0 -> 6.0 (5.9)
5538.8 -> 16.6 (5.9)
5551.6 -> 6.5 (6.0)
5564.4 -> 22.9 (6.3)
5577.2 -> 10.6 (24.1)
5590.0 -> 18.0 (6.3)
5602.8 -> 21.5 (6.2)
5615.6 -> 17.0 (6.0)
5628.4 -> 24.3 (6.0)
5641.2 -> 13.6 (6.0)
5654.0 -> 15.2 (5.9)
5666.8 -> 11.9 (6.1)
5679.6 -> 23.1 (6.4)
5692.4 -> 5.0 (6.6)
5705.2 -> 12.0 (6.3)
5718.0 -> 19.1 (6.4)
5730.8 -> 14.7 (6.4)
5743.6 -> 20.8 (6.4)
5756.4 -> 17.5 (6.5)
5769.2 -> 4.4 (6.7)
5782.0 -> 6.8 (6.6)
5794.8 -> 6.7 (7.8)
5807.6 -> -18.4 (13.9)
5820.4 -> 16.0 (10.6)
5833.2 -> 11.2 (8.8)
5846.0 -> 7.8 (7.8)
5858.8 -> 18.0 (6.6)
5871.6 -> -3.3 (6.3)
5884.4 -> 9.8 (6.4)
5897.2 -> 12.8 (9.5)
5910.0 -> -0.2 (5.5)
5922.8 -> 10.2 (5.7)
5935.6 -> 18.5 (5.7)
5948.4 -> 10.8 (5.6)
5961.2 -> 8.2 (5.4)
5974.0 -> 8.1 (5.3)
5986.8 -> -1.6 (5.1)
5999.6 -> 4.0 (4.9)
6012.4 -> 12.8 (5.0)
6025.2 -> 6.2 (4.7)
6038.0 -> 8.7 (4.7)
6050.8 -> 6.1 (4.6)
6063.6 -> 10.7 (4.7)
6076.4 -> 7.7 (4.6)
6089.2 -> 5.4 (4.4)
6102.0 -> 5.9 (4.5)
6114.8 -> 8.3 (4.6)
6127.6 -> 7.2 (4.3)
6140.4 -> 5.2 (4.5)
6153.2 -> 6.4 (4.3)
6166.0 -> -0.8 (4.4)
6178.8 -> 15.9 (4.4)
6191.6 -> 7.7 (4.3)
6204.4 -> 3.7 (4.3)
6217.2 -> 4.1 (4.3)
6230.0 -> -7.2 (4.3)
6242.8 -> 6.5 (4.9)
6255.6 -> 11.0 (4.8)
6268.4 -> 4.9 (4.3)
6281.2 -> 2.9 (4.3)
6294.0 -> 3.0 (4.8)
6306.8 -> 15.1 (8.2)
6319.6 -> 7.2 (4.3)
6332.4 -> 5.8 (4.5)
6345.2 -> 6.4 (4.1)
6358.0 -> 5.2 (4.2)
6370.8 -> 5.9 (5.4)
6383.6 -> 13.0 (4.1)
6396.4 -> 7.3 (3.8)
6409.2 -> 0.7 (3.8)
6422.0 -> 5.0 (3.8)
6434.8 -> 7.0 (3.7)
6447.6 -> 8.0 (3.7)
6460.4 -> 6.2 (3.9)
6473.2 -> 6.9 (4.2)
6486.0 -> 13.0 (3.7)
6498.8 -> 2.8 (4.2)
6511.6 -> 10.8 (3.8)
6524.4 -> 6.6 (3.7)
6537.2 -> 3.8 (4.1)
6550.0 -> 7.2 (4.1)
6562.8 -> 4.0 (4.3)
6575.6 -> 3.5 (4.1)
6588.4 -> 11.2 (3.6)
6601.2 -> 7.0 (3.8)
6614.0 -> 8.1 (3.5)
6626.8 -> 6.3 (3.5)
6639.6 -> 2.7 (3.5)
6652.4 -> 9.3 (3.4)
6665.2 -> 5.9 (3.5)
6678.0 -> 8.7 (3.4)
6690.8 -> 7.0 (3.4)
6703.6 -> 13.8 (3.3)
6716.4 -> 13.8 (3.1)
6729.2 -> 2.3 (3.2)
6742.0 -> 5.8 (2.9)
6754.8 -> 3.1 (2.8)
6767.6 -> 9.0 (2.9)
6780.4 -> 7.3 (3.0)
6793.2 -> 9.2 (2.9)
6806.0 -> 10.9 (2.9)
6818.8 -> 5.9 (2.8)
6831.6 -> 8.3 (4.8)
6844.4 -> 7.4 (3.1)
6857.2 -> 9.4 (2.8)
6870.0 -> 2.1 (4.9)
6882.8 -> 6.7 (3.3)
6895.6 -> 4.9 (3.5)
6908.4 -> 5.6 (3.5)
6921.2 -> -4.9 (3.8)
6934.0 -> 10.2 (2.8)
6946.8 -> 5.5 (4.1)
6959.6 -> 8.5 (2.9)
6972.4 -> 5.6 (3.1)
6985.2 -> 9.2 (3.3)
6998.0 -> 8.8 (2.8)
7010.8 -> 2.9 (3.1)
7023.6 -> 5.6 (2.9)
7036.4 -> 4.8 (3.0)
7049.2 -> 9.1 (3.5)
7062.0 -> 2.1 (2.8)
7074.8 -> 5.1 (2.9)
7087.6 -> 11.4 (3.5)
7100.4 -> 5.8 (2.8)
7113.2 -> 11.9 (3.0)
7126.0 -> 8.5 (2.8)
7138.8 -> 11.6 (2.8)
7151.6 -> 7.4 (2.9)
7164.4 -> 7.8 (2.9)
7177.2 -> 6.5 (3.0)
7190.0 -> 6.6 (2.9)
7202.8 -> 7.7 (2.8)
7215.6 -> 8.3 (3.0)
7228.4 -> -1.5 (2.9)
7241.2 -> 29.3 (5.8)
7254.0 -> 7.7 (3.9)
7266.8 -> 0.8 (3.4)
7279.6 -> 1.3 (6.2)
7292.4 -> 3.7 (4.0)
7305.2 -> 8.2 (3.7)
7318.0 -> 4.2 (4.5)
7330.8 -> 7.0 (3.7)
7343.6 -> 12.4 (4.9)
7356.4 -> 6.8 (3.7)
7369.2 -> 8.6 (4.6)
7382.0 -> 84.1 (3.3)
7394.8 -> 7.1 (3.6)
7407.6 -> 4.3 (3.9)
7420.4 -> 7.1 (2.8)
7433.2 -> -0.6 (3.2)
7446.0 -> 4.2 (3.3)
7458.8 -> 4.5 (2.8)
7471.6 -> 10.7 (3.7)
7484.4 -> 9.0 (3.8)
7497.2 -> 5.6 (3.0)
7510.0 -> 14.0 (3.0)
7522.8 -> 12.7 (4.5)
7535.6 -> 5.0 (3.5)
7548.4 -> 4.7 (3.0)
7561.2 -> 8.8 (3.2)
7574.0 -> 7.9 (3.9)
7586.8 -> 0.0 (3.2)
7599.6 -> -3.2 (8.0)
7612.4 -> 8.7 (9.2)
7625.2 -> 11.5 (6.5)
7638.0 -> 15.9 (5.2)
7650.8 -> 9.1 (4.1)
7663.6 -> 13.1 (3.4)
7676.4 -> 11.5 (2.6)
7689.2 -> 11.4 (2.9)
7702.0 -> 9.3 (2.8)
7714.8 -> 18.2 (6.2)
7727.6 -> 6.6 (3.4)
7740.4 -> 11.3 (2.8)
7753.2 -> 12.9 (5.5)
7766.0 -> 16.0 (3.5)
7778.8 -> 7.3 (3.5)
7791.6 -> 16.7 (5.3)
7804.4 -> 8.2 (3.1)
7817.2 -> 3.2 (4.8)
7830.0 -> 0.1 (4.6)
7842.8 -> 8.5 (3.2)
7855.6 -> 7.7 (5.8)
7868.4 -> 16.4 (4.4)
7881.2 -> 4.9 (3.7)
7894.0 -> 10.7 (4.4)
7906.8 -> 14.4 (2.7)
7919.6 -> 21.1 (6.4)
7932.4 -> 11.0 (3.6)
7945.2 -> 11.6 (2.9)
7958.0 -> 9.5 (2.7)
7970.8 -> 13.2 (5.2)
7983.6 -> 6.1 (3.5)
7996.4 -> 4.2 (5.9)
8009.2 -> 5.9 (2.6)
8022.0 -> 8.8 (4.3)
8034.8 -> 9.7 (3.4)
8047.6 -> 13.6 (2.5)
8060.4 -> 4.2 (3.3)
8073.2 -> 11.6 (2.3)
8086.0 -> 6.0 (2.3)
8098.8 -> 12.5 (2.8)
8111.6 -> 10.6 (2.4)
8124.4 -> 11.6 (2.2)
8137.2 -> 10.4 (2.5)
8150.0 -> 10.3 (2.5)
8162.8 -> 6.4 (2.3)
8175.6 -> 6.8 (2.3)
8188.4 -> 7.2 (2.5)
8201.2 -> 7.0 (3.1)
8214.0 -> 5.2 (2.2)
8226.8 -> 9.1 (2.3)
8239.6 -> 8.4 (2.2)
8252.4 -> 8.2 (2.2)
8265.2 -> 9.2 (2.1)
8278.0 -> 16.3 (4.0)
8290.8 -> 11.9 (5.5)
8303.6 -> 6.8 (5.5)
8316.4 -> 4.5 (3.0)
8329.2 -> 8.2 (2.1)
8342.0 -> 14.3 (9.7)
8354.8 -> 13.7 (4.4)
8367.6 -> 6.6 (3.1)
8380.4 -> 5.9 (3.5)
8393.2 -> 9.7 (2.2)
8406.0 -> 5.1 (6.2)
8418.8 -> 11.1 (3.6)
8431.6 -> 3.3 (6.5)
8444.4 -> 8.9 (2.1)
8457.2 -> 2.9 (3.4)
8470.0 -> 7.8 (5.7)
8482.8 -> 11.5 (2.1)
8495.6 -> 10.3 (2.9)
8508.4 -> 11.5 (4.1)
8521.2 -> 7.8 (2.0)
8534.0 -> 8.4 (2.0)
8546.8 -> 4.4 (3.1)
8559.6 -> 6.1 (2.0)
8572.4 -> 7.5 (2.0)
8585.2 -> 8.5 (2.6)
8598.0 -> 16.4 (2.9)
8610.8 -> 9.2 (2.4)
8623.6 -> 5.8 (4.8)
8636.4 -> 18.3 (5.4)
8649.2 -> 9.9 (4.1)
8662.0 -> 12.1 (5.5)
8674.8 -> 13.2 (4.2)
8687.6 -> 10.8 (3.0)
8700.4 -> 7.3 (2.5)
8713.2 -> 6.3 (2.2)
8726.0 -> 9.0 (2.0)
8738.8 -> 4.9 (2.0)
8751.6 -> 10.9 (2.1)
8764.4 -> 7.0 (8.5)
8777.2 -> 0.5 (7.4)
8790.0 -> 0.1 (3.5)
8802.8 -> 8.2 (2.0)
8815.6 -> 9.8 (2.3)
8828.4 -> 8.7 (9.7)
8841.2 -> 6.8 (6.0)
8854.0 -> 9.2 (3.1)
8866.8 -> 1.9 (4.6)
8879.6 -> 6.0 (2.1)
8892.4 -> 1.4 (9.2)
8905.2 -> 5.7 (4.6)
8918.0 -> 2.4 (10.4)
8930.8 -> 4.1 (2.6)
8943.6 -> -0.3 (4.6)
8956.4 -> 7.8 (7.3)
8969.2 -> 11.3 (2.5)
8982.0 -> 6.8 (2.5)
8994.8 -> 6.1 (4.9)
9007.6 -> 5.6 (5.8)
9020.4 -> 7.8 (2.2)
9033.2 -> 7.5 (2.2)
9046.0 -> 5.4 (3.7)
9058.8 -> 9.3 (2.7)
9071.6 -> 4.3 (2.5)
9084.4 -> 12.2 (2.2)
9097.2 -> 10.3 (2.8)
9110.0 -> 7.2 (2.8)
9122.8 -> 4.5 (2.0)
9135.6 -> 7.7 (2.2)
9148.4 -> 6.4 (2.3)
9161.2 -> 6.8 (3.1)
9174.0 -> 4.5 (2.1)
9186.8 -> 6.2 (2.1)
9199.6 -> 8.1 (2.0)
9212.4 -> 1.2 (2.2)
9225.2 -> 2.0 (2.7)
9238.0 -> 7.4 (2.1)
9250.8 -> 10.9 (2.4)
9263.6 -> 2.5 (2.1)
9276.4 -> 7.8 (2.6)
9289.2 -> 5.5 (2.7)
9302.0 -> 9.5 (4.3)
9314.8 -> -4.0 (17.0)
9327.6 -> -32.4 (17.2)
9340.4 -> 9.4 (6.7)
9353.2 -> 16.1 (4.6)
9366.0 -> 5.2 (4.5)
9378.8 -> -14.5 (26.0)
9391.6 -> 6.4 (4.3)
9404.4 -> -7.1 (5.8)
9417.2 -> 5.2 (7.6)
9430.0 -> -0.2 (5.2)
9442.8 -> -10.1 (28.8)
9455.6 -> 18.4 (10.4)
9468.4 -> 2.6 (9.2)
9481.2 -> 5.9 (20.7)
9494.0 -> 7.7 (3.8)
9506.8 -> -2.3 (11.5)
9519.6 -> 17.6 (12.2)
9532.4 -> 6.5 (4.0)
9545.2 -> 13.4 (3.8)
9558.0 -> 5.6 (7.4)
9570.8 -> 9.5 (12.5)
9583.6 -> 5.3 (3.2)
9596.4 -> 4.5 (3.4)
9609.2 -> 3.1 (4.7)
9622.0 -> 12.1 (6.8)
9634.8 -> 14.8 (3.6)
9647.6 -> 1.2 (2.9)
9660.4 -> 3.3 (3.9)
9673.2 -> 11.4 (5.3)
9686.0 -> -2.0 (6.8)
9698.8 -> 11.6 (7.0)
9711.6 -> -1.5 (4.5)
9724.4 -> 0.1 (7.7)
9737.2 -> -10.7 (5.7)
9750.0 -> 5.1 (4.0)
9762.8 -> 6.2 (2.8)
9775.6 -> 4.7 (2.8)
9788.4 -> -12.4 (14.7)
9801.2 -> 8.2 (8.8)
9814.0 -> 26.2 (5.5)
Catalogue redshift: 0.980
